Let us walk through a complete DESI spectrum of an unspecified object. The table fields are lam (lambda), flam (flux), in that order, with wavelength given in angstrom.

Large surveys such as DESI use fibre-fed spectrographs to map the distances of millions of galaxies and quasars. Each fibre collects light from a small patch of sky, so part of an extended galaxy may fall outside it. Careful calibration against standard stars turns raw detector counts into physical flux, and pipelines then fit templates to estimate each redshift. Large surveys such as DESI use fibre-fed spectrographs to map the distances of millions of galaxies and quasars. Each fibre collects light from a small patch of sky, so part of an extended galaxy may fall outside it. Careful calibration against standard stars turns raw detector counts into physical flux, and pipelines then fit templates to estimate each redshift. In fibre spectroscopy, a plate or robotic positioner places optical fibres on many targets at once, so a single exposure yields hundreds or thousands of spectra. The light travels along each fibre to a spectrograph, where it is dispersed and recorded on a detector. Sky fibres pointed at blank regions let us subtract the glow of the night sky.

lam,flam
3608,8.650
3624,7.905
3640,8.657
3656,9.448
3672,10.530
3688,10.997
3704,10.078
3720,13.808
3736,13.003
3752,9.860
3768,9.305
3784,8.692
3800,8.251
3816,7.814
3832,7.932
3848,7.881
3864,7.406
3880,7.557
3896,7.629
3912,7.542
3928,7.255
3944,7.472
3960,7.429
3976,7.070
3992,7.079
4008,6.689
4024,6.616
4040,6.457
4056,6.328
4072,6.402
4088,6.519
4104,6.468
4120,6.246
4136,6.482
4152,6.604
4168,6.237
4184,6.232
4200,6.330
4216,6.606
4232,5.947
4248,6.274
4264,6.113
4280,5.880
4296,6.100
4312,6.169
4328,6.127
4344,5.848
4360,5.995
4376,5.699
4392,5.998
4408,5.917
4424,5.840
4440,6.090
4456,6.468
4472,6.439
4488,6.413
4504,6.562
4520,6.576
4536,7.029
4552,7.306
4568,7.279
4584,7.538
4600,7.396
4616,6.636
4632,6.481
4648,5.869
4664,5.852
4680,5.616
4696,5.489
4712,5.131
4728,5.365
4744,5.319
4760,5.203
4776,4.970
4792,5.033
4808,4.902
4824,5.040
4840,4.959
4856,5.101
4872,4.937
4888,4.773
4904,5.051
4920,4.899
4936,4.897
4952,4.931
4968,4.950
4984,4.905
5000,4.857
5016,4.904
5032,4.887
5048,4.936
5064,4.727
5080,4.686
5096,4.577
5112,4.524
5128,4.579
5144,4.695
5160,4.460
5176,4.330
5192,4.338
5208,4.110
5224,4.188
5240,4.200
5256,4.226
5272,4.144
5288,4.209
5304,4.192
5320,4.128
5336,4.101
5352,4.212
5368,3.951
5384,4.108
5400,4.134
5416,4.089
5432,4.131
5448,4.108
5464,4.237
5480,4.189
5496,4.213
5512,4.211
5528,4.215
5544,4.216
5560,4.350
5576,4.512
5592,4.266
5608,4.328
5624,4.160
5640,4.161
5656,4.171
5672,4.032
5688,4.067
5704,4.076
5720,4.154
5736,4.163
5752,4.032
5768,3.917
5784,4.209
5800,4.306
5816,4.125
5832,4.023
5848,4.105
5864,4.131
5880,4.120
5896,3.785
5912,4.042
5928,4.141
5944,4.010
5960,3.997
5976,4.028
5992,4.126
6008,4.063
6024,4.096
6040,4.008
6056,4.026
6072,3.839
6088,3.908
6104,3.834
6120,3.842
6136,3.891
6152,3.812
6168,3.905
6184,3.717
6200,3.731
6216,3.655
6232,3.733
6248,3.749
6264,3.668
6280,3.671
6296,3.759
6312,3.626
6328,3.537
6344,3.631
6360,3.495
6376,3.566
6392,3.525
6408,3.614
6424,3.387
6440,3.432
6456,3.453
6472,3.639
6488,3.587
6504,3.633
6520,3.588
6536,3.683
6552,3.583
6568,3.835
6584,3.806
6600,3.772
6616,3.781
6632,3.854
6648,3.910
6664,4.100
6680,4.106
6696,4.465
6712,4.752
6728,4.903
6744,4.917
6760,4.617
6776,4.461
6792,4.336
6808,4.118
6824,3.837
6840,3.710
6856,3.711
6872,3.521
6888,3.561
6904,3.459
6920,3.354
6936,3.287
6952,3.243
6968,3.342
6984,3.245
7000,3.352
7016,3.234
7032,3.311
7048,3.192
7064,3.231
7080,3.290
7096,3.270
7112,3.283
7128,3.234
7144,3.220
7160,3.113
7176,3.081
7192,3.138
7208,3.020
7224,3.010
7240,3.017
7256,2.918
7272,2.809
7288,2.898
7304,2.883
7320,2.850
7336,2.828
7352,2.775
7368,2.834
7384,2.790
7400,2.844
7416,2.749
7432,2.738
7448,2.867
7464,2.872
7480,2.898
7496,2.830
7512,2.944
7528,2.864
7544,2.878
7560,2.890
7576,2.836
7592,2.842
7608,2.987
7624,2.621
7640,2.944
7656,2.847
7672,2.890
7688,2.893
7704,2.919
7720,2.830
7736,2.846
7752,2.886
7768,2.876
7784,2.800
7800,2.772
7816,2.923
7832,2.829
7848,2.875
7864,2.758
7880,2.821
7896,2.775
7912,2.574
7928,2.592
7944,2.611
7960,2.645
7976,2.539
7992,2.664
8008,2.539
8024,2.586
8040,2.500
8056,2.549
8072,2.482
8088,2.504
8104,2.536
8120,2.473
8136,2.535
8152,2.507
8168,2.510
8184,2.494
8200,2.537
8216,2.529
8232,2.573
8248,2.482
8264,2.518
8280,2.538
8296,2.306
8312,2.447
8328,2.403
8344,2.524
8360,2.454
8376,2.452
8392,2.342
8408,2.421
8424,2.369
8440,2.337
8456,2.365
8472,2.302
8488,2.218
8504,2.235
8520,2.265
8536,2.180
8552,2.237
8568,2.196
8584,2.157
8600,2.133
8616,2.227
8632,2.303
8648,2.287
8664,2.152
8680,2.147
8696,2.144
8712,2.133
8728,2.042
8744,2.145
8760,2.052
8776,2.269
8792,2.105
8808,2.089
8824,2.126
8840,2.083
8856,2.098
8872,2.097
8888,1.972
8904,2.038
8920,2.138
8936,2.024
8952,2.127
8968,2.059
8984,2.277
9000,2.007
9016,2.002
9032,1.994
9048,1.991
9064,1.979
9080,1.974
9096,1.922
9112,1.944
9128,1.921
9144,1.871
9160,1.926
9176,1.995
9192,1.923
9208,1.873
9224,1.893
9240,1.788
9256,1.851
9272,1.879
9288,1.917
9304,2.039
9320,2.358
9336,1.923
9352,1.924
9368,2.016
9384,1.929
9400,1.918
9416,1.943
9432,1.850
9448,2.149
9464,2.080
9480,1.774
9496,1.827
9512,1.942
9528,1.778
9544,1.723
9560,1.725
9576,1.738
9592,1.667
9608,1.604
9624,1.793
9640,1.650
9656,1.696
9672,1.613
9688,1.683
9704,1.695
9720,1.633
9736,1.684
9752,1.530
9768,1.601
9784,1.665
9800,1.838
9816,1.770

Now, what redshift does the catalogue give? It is 1.407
